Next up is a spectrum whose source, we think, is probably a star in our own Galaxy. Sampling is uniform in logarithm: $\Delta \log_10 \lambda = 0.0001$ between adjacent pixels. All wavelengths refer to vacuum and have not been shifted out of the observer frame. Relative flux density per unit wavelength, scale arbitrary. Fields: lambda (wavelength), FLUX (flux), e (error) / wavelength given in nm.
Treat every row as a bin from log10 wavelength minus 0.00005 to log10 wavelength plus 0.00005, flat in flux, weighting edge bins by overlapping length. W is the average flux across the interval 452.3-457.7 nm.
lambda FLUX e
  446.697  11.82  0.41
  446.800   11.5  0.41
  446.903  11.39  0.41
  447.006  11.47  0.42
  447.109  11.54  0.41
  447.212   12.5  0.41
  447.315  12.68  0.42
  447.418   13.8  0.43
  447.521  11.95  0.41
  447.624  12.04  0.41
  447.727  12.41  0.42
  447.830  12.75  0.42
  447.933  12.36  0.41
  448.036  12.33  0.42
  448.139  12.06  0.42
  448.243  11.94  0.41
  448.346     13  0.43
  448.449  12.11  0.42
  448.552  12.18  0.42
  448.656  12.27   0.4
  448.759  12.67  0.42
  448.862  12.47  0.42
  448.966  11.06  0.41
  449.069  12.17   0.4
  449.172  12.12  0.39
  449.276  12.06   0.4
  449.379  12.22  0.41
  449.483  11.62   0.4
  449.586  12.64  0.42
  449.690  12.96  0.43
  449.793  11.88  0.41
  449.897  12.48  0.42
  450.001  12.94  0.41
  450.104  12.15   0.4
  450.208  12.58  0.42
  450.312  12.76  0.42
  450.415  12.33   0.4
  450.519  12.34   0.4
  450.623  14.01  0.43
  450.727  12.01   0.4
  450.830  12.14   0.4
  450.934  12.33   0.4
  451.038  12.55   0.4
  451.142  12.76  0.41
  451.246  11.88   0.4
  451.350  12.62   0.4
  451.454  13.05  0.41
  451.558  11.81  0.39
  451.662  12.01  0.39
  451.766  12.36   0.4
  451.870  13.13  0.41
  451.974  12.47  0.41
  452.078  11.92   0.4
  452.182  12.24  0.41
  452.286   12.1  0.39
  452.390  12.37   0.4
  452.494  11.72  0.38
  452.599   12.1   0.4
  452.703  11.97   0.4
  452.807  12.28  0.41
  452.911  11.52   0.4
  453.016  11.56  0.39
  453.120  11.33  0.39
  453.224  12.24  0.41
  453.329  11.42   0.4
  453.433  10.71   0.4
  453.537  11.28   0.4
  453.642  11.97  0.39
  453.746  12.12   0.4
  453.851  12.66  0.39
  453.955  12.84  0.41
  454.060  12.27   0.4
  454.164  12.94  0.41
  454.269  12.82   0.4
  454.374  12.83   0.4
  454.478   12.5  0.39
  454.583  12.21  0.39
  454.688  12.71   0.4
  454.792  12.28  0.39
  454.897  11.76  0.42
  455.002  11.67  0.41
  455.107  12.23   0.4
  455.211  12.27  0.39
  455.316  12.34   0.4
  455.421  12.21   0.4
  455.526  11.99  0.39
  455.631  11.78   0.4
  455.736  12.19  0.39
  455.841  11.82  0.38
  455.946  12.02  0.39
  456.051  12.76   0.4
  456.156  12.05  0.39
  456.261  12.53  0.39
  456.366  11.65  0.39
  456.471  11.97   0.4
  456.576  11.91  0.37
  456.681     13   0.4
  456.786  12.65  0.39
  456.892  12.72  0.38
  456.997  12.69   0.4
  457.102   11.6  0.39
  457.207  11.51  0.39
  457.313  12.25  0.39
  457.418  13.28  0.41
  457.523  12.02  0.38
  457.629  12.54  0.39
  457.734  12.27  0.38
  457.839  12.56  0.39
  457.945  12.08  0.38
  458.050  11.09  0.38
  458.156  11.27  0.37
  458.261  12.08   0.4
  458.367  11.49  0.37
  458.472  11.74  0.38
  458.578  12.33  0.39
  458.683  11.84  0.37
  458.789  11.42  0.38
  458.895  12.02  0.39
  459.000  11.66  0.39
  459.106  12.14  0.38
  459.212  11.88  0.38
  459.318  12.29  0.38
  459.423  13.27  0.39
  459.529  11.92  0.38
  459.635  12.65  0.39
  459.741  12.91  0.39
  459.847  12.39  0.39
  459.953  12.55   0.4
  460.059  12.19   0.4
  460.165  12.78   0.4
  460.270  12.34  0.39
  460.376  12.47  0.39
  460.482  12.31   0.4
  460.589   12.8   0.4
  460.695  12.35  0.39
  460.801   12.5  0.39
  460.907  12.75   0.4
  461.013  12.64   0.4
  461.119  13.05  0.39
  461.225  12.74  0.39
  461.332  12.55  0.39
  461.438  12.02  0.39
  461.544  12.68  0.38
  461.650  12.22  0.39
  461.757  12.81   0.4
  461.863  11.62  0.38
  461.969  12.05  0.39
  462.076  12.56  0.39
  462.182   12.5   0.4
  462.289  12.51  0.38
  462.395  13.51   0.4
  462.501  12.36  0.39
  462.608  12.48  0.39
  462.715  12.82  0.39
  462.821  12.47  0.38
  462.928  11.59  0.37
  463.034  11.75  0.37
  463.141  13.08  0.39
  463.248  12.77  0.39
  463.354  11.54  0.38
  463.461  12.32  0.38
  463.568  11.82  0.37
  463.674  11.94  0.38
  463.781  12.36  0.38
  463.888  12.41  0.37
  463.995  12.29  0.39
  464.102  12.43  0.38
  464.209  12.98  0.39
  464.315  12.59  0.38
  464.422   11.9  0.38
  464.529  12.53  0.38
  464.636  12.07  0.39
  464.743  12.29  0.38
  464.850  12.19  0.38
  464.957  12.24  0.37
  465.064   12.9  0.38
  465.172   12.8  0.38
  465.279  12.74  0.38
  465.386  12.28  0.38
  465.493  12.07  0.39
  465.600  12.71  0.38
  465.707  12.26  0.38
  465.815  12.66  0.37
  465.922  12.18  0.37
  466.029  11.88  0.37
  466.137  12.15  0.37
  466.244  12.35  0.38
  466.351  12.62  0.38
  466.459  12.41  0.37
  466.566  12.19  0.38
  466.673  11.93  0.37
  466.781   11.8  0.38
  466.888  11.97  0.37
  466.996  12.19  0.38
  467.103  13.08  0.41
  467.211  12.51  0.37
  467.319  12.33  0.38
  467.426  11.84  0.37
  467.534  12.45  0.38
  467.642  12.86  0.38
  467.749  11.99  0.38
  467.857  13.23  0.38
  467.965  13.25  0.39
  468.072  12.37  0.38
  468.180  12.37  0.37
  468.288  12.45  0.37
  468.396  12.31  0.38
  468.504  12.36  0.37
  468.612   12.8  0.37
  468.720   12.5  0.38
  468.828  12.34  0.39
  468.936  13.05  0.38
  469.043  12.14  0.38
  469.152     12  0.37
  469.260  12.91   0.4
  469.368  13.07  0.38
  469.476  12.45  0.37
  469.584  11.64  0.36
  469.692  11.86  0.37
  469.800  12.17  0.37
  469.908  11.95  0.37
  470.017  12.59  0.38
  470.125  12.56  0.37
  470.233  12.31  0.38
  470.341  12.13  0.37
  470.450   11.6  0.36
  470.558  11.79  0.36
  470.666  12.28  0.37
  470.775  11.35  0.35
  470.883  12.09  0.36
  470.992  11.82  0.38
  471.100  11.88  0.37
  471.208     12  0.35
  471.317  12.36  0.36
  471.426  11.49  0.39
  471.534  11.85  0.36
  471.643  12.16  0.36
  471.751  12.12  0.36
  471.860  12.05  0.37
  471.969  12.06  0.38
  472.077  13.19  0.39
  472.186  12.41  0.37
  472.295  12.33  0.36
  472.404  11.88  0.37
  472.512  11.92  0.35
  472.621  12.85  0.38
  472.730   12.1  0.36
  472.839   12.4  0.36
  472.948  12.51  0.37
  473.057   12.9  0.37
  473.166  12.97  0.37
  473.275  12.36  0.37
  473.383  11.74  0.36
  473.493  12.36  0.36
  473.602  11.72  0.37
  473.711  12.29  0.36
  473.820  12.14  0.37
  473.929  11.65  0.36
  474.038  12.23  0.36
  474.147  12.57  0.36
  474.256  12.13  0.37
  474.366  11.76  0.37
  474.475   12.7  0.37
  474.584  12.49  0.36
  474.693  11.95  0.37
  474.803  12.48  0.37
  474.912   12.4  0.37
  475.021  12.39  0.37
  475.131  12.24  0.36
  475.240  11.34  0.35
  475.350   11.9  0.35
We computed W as 12.2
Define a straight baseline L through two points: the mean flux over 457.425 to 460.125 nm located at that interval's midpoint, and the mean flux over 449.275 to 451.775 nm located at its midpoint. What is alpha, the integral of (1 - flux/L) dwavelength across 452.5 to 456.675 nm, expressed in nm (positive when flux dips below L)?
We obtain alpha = 0.060 nm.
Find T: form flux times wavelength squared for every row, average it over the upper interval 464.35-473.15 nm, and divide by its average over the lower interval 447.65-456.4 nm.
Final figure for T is 1.08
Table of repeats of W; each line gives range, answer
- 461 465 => 12.4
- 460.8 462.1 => 12.5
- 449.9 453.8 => 12.2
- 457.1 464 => 12.3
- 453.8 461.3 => 12.3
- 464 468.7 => 12.4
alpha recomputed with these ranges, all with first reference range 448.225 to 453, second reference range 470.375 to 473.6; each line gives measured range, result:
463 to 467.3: -0.04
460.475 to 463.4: -0.06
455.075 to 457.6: 0.01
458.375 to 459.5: 0.02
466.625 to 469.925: -0.06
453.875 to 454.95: -0.02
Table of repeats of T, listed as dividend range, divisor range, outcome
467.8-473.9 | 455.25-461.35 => 1.06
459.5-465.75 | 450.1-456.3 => 1.06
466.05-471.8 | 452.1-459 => 1.07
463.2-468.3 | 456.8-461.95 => 1.04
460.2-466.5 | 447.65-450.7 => 1.07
